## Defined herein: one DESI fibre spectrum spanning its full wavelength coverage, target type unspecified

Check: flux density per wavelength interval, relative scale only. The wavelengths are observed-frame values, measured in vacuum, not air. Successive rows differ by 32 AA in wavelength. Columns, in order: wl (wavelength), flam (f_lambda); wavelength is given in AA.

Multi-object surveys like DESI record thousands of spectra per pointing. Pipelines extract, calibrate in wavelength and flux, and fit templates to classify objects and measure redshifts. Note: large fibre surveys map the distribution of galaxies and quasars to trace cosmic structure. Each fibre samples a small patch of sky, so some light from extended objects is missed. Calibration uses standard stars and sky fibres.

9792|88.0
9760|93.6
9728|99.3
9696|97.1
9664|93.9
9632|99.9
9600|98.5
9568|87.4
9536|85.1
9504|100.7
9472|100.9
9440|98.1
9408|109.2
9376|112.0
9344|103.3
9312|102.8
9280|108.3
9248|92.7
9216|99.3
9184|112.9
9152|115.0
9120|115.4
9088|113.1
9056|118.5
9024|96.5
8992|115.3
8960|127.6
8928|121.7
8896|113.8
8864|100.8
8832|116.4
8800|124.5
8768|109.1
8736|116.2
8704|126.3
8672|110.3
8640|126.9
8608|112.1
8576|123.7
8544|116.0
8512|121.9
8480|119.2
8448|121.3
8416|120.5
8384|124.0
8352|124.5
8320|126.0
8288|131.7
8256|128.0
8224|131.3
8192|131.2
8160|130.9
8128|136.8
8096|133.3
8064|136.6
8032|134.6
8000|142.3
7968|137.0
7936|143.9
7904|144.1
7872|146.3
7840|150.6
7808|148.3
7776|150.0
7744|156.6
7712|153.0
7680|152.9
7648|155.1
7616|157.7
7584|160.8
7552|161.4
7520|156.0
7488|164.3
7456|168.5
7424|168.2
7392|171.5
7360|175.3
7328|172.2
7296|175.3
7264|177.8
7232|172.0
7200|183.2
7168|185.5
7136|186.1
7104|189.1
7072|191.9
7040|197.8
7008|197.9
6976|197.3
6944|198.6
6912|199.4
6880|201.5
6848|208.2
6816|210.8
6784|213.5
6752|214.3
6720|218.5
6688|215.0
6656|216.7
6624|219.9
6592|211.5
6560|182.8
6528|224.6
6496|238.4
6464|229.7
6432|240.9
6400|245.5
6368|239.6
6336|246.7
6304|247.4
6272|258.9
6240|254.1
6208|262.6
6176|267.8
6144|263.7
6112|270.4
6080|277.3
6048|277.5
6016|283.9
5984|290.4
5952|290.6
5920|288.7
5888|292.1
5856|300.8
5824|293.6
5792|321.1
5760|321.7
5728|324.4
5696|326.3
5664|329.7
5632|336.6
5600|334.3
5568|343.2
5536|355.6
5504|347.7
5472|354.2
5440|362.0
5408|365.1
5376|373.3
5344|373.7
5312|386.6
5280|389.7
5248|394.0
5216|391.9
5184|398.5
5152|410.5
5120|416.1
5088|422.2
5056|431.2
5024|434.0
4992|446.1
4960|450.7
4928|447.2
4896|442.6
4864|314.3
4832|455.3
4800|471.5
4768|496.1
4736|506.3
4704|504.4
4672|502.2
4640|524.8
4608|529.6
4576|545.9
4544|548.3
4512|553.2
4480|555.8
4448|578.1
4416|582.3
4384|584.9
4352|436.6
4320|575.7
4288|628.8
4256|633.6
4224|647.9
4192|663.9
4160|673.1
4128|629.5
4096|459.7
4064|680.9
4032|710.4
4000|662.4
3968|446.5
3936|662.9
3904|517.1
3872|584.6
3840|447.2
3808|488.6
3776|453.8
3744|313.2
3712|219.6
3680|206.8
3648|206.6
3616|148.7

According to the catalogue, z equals 0.00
